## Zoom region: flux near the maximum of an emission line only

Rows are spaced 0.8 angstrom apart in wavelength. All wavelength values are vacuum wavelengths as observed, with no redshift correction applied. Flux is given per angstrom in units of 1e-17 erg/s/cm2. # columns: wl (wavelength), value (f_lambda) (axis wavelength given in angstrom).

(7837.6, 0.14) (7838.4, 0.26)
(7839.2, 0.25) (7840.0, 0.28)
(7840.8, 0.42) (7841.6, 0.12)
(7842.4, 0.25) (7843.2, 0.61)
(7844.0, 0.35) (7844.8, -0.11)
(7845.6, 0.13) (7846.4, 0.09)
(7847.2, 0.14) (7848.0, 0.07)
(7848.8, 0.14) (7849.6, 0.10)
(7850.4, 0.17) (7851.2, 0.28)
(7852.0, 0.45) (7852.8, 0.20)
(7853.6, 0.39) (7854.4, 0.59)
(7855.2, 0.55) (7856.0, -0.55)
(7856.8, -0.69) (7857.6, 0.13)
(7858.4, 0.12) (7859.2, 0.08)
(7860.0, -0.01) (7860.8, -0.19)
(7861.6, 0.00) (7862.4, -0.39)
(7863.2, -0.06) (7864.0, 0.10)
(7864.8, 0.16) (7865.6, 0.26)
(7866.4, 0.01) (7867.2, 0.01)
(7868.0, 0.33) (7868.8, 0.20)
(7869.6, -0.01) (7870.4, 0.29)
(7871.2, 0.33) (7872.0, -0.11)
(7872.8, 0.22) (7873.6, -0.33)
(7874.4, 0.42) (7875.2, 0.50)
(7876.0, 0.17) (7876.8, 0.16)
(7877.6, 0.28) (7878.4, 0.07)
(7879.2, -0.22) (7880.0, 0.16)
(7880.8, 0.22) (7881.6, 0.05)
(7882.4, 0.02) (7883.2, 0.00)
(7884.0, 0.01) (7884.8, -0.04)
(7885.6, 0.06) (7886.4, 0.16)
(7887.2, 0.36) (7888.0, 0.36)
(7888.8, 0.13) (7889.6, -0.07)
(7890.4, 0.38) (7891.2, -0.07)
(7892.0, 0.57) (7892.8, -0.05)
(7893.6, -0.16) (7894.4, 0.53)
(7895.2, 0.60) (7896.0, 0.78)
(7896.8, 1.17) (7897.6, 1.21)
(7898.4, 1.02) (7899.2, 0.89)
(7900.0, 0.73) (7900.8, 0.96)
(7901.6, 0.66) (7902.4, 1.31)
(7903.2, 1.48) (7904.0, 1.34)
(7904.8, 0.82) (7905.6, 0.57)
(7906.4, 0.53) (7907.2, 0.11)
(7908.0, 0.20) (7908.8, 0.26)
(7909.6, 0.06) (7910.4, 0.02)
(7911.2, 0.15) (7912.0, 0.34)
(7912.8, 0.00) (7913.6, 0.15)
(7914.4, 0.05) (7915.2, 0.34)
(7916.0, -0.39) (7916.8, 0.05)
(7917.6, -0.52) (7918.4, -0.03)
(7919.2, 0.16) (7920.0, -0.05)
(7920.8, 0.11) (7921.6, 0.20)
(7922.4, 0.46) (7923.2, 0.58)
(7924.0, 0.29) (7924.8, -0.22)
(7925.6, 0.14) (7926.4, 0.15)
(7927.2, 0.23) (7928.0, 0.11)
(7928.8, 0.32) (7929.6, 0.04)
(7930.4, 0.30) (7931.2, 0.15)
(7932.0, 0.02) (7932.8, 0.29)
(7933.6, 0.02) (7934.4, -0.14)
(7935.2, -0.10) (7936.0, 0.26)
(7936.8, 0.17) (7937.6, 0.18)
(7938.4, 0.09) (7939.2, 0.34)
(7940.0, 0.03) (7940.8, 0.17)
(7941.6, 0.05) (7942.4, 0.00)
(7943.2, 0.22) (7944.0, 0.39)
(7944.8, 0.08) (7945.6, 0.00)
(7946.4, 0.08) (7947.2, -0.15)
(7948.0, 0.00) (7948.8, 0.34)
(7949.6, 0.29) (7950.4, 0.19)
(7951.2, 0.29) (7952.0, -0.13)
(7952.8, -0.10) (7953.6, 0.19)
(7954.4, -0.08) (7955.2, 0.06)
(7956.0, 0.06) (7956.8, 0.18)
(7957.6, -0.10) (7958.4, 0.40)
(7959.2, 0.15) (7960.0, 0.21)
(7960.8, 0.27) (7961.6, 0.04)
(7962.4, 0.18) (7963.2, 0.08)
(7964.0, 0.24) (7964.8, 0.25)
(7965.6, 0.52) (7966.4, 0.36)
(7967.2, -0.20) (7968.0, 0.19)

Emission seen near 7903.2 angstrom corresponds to [O II] 3727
